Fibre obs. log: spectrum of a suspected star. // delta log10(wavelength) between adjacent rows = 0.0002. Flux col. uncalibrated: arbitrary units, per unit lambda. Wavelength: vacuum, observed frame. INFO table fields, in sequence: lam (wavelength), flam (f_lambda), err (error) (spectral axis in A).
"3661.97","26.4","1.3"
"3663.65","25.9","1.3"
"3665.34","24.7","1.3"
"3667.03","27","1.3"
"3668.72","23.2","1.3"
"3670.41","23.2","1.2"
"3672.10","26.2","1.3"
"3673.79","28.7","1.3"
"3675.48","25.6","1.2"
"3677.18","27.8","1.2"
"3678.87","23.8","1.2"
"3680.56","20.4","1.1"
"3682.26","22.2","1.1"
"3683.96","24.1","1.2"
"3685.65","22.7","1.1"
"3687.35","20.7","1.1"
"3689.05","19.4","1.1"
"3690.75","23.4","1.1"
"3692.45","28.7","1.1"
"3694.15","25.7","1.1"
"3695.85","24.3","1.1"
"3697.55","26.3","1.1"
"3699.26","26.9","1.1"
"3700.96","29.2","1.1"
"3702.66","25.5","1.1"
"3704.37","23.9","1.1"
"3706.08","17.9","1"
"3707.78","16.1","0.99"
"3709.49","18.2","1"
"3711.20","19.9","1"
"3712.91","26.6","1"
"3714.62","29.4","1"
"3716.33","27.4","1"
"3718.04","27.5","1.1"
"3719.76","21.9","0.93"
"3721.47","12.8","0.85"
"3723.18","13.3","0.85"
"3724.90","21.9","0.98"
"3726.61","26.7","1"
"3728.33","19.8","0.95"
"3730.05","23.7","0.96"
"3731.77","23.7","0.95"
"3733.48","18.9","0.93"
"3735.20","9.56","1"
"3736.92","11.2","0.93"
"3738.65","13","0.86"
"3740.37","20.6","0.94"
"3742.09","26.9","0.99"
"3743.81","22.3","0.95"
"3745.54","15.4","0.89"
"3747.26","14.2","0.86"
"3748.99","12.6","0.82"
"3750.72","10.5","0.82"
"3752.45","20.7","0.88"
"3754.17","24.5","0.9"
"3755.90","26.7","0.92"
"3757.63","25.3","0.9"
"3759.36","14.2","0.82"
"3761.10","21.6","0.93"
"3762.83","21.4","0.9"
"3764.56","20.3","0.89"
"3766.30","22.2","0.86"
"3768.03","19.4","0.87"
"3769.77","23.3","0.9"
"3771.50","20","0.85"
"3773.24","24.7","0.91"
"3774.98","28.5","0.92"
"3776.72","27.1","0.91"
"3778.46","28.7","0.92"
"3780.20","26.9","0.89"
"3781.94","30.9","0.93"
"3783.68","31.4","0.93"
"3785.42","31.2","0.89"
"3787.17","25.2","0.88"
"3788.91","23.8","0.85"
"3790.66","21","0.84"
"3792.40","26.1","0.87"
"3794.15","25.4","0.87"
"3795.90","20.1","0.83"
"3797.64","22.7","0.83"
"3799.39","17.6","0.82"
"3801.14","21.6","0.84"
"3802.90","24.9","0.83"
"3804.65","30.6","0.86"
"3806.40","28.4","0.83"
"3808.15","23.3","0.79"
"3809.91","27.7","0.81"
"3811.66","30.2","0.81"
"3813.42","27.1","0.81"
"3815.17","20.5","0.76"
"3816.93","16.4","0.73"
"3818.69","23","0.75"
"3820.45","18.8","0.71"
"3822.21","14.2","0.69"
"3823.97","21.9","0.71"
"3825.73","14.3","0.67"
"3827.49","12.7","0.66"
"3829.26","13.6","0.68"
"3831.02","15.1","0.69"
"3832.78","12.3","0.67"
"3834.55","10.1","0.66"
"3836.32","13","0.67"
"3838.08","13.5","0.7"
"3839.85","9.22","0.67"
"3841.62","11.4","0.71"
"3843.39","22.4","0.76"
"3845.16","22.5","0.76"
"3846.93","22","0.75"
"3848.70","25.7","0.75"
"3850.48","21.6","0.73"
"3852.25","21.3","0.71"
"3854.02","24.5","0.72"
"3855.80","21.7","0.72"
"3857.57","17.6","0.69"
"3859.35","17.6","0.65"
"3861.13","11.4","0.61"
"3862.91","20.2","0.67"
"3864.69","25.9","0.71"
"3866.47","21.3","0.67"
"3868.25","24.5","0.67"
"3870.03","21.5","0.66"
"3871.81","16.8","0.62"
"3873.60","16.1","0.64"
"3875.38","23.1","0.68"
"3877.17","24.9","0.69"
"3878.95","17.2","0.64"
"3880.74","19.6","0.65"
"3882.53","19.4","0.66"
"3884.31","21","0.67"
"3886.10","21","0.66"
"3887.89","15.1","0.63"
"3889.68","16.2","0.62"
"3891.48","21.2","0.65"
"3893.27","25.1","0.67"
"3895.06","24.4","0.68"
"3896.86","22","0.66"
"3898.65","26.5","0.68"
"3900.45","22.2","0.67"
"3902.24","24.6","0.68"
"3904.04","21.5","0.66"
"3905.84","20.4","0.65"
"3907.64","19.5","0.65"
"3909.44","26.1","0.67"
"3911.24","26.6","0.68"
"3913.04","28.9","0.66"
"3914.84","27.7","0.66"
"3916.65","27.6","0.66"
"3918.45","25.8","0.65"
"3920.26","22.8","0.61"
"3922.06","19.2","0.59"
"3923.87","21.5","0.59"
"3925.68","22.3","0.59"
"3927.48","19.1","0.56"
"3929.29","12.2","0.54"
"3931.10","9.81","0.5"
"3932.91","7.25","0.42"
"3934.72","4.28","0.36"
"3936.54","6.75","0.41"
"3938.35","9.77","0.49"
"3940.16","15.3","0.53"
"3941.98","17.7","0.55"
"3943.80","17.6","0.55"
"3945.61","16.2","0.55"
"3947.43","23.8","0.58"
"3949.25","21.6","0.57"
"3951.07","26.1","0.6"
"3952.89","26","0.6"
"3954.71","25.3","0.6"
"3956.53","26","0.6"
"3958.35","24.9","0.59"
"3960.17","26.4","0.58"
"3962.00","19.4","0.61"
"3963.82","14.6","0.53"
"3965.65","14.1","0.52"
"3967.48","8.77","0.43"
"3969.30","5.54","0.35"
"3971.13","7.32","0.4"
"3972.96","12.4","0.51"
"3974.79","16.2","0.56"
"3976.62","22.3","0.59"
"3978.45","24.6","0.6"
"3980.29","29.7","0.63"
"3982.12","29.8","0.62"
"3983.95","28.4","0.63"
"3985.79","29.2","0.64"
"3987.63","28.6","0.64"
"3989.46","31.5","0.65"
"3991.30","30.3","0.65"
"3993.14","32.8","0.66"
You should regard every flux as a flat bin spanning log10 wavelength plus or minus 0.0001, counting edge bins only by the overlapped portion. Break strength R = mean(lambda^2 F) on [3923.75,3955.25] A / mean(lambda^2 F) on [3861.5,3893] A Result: 0.85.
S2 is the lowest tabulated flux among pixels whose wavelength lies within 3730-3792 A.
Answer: 9.56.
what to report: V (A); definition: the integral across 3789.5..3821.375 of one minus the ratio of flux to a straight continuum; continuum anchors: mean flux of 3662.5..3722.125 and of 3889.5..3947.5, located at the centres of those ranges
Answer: -2.6 A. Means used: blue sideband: 24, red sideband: 19.7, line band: 23.6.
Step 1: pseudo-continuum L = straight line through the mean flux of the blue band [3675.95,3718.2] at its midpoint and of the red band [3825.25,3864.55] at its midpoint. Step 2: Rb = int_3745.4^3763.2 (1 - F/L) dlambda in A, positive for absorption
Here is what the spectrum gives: 1.97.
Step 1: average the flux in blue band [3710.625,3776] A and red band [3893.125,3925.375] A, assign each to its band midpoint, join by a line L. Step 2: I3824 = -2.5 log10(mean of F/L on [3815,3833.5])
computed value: 0.32 mag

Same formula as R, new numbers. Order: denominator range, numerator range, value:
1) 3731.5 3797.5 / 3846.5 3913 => 1.04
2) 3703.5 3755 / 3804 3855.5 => 1.05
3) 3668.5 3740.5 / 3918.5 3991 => 0.98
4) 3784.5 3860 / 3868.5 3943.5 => 1.00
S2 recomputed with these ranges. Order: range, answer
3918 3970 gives 4.28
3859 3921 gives 11.4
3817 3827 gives 14.2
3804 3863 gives 9.22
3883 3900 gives 15.1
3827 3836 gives 10.1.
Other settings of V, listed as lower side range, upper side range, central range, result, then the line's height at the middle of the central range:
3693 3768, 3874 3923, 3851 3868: 1.4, 22.2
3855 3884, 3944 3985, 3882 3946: 1.8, 20.2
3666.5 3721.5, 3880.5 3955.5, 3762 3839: 0.6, 22.2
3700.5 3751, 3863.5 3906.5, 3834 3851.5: 3.1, 21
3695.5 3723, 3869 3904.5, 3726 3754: 5.6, 22.7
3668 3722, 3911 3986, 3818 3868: 7.8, 21.2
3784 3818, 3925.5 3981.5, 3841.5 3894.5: 2.0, 21.3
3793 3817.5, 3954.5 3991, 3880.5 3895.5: 1.7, 22.8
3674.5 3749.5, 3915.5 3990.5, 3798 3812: -3.0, 20.8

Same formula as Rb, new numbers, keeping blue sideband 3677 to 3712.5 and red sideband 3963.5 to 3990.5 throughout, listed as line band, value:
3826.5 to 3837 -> 4.3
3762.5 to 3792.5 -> -3.8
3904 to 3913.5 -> -1.2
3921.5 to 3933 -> 2.5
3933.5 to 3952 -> 4.4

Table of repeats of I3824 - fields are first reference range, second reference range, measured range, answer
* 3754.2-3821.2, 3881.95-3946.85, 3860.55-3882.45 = 0.04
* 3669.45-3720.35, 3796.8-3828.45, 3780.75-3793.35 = -0.20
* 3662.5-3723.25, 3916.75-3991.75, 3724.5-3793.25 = 0.04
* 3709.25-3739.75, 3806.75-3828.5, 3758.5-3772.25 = 0.02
